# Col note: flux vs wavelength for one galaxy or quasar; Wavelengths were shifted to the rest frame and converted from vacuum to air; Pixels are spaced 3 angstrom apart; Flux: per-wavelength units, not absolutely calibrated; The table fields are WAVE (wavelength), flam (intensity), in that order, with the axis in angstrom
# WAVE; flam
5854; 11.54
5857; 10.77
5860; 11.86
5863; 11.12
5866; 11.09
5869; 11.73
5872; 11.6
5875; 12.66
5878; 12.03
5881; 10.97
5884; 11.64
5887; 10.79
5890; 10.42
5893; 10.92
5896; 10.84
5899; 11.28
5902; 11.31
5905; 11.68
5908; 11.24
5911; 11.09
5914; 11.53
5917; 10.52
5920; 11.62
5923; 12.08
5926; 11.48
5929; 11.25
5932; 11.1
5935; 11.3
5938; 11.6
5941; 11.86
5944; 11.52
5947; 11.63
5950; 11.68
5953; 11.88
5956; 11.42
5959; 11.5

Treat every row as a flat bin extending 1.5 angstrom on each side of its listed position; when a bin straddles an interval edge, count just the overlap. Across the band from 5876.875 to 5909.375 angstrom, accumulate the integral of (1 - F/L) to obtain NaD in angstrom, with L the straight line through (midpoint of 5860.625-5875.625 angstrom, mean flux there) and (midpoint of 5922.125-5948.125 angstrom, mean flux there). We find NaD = 1.1 angstrom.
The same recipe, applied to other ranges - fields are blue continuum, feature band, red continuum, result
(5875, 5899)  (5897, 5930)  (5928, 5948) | -0.1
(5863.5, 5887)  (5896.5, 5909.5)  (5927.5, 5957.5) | 0.3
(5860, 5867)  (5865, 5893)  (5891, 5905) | -0.5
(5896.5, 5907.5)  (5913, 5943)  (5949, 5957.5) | 0.2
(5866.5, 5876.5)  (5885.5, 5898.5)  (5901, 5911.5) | 0.9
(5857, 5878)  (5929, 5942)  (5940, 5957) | 0.3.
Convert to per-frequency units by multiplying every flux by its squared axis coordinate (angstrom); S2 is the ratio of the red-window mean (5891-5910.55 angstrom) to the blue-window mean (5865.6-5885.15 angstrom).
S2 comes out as 0.96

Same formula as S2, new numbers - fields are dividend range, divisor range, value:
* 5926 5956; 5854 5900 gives 1.04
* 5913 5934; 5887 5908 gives 1.04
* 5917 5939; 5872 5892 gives 1.02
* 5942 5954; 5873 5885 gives 1.01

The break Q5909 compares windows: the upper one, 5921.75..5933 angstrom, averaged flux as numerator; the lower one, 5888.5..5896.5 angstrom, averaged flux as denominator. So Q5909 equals 1.1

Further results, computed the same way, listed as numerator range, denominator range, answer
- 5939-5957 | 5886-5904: 1.07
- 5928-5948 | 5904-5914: 1.01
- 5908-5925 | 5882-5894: 1.04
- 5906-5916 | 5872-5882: 0.95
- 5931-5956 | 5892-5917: 1.03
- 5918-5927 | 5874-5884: 0.99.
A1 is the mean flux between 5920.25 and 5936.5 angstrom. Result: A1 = 11.5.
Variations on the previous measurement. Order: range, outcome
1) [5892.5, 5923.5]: 11.3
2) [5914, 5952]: 11.5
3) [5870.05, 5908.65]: 11.3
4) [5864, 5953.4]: 11.4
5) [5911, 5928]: 11.4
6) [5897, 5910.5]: 11.3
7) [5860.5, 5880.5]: 11.7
